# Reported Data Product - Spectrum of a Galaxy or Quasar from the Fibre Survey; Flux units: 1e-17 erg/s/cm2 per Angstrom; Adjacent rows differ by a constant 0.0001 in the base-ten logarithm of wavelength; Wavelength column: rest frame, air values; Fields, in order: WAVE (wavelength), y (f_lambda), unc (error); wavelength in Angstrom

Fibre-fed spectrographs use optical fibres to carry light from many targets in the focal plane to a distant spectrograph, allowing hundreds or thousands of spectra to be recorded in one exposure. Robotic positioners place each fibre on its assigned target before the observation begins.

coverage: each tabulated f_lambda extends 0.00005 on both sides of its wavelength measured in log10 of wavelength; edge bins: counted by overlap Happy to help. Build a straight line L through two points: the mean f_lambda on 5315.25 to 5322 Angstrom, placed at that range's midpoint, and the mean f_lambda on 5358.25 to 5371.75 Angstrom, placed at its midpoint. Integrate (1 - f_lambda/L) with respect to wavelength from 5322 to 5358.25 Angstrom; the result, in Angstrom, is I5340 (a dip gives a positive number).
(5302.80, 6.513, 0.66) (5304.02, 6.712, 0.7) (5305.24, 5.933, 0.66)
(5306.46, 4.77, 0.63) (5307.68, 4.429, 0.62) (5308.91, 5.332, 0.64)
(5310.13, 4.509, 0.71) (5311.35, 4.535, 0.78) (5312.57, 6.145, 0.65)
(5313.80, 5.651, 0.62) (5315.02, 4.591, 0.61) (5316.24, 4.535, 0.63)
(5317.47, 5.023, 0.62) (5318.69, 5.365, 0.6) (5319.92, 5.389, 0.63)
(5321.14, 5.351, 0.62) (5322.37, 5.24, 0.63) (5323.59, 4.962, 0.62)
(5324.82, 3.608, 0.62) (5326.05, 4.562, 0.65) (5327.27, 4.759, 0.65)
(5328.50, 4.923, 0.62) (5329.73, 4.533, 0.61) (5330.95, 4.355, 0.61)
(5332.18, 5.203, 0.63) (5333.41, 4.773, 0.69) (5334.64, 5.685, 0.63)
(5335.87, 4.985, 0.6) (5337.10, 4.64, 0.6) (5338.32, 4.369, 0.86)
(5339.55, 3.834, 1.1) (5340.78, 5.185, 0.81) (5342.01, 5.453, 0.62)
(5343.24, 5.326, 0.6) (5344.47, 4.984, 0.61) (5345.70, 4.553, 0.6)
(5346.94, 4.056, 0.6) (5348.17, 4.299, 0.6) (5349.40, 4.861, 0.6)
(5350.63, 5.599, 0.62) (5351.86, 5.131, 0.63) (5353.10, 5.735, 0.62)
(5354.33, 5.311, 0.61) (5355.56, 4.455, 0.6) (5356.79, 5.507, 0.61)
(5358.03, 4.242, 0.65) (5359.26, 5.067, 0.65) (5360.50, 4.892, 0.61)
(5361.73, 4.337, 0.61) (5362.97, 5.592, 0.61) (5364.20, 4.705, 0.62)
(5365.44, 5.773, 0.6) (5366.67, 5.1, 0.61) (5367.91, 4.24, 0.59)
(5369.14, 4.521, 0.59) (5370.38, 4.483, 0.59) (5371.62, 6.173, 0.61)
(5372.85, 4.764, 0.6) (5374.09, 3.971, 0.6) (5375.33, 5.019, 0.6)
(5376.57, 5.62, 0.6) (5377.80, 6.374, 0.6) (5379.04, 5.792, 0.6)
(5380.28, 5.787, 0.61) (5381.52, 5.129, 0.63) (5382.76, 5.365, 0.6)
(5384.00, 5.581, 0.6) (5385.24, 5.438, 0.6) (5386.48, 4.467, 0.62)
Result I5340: 1.3 Angstrom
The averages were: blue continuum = 5.1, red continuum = 4.92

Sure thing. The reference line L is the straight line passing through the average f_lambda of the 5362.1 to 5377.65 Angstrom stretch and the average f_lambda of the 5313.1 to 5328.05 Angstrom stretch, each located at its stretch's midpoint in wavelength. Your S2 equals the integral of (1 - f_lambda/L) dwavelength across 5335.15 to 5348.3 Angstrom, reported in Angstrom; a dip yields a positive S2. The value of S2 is 0.7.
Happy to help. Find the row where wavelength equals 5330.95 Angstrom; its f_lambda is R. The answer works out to 4.355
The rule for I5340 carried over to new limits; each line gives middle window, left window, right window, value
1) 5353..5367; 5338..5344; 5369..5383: 0.1 Angstrom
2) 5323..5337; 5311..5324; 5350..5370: 1.0 Angstrom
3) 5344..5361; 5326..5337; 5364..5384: 0.4 Angstrom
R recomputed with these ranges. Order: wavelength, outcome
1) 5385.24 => 5.438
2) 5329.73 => 4.533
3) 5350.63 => 5.599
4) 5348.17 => 4.299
